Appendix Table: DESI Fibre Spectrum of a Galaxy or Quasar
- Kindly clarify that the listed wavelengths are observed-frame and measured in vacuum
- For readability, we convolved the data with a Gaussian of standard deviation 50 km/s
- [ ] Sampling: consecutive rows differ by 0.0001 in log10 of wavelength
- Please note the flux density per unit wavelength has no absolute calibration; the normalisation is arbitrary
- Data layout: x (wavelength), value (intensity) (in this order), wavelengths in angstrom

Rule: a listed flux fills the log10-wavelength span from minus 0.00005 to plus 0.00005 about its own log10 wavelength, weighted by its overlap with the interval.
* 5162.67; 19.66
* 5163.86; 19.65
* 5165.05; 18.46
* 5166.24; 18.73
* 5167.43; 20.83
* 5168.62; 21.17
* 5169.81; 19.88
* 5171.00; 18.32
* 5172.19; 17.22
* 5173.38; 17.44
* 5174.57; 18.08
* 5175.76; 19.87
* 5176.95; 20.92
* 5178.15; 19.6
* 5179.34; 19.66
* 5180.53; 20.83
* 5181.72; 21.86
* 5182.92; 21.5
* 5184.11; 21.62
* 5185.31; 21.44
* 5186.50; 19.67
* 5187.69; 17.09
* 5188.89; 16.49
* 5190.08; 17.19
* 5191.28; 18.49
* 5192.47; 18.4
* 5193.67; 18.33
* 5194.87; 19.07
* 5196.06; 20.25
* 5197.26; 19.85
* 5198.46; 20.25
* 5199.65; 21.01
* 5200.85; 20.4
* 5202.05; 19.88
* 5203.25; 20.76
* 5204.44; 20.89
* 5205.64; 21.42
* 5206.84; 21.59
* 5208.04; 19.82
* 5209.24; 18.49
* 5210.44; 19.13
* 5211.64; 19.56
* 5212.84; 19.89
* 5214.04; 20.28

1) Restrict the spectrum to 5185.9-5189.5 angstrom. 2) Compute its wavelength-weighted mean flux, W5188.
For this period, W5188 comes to 17.8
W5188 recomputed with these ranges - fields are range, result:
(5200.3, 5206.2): 20.7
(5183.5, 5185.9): 21.5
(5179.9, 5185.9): 21.4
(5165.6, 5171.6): 19.8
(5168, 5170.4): 20.5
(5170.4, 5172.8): 17.8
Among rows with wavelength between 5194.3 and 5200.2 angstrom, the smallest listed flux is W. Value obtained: 19.07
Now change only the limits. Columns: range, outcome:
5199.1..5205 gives 19.88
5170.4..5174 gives 17.22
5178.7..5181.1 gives 19.66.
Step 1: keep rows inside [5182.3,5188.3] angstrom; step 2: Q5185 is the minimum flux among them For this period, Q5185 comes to 17.09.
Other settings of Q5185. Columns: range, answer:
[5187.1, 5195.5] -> 16.49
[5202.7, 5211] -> 18.49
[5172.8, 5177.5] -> 17.44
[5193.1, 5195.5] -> 18.33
